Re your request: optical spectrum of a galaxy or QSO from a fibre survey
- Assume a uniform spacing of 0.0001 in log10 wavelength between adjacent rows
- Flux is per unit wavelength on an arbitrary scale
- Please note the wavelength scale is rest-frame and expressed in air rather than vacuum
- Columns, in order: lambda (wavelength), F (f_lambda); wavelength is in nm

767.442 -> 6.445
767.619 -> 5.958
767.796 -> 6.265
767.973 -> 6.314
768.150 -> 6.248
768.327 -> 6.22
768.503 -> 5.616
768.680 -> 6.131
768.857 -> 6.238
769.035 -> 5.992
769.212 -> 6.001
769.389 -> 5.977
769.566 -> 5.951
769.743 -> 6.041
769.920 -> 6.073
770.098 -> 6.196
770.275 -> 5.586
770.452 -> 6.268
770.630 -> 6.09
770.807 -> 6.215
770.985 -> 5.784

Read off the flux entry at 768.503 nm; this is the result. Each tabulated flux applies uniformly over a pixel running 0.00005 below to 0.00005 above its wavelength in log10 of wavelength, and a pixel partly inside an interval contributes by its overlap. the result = 5.616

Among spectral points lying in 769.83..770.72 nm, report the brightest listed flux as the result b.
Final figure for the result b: 6.268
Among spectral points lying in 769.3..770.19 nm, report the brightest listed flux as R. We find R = 6.196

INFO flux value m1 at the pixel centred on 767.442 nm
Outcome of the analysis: 6.445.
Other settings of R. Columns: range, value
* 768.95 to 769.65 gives 6.001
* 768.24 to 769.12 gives 6.238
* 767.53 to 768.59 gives 6.314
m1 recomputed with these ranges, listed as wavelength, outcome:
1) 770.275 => 5.586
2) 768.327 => 6.22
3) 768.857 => 6.238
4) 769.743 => 6.041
